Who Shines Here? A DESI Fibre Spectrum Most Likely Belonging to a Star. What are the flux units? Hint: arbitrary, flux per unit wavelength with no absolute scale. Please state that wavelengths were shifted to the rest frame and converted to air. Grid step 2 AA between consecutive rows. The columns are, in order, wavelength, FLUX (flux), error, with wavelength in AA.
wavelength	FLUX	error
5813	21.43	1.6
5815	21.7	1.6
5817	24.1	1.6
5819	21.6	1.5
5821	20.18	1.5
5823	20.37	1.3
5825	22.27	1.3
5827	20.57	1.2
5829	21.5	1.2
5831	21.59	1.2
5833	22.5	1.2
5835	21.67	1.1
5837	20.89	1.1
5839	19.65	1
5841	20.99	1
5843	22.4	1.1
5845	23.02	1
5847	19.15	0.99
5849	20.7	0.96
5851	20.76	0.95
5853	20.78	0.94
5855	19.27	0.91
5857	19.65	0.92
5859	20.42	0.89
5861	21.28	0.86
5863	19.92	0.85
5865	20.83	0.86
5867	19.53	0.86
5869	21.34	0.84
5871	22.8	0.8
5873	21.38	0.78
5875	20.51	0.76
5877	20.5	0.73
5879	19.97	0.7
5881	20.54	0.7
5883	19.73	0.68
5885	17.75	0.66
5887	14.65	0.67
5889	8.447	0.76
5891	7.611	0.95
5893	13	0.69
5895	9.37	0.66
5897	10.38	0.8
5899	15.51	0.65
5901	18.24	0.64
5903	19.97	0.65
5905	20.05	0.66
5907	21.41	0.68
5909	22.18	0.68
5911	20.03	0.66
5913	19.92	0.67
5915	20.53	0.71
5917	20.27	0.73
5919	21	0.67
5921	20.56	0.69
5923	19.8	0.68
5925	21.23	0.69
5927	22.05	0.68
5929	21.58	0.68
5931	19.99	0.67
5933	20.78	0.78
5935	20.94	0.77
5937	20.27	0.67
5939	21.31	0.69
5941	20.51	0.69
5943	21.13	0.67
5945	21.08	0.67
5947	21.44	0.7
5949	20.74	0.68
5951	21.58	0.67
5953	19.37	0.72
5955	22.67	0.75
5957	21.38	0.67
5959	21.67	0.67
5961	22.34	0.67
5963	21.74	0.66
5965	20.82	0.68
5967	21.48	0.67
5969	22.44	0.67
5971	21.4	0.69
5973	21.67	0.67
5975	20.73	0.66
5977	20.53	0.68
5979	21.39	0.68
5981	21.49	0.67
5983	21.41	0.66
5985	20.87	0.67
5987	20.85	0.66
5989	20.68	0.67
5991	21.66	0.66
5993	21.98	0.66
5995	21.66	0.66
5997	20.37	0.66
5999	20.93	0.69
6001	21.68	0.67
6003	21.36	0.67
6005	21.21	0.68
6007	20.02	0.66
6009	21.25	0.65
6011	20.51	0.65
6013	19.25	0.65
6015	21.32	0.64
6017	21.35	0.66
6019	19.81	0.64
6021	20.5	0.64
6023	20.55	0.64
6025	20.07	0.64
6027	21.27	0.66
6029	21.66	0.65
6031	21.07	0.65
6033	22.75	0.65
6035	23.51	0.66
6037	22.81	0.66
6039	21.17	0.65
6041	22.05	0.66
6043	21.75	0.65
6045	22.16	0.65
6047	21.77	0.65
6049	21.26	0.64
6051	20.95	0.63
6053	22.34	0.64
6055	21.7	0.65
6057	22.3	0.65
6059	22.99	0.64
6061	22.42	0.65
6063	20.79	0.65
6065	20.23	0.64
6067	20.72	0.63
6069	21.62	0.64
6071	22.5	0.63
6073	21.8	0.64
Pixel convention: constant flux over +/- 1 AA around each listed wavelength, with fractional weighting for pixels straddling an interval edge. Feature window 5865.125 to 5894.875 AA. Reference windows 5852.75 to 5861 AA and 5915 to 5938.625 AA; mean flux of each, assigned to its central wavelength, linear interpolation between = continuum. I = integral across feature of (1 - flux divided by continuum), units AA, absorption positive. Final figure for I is 4.06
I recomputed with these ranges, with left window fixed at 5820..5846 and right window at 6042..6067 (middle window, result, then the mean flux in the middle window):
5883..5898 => 6.50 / 12.1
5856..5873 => 0.51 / 20.8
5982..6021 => 1.19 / 20.9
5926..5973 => 0.59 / 21.3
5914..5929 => 0.46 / 20.8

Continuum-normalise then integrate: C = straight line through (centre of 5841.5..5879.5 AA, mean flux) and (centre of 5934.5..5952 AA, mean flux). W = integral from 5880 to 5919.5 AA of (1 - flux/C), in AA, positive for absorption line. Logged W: 7.38 AA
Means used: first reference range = 20.8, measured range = 17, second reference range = 21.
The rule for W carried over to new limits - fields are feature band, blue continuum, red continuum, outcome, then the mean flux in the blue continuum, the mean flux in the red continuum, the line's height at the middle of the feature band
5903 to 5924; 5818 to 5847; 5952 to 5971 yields 0.9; 21.3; 21.5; 21.4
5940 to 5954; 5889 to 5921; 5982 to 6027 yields -1.6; 17.1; 20.9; 18.7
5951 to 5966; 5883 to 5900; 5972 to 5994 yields -2.0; 12.5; 21.2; 18.9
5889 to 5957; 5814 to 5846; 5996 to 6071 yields 7.3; 21.6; 21.4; 21.5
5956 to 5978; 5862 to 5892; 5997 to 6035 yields -1.6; 18.4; 21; 20.1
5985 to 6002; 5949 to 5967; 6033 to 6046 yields 0.5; 21.4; 22.3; 21.8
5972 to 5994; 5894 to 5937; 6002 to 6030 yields -1.0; 19.3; 20.7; 20.3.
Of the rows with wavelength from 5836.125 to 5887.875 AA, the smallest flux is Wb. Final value 14.65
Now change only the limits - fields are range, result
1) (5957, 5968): 20.82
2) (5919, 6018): 19.25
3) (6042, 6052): 20.95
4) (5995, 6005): 20.37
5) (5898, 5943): 15.51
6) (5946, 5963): 19.37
